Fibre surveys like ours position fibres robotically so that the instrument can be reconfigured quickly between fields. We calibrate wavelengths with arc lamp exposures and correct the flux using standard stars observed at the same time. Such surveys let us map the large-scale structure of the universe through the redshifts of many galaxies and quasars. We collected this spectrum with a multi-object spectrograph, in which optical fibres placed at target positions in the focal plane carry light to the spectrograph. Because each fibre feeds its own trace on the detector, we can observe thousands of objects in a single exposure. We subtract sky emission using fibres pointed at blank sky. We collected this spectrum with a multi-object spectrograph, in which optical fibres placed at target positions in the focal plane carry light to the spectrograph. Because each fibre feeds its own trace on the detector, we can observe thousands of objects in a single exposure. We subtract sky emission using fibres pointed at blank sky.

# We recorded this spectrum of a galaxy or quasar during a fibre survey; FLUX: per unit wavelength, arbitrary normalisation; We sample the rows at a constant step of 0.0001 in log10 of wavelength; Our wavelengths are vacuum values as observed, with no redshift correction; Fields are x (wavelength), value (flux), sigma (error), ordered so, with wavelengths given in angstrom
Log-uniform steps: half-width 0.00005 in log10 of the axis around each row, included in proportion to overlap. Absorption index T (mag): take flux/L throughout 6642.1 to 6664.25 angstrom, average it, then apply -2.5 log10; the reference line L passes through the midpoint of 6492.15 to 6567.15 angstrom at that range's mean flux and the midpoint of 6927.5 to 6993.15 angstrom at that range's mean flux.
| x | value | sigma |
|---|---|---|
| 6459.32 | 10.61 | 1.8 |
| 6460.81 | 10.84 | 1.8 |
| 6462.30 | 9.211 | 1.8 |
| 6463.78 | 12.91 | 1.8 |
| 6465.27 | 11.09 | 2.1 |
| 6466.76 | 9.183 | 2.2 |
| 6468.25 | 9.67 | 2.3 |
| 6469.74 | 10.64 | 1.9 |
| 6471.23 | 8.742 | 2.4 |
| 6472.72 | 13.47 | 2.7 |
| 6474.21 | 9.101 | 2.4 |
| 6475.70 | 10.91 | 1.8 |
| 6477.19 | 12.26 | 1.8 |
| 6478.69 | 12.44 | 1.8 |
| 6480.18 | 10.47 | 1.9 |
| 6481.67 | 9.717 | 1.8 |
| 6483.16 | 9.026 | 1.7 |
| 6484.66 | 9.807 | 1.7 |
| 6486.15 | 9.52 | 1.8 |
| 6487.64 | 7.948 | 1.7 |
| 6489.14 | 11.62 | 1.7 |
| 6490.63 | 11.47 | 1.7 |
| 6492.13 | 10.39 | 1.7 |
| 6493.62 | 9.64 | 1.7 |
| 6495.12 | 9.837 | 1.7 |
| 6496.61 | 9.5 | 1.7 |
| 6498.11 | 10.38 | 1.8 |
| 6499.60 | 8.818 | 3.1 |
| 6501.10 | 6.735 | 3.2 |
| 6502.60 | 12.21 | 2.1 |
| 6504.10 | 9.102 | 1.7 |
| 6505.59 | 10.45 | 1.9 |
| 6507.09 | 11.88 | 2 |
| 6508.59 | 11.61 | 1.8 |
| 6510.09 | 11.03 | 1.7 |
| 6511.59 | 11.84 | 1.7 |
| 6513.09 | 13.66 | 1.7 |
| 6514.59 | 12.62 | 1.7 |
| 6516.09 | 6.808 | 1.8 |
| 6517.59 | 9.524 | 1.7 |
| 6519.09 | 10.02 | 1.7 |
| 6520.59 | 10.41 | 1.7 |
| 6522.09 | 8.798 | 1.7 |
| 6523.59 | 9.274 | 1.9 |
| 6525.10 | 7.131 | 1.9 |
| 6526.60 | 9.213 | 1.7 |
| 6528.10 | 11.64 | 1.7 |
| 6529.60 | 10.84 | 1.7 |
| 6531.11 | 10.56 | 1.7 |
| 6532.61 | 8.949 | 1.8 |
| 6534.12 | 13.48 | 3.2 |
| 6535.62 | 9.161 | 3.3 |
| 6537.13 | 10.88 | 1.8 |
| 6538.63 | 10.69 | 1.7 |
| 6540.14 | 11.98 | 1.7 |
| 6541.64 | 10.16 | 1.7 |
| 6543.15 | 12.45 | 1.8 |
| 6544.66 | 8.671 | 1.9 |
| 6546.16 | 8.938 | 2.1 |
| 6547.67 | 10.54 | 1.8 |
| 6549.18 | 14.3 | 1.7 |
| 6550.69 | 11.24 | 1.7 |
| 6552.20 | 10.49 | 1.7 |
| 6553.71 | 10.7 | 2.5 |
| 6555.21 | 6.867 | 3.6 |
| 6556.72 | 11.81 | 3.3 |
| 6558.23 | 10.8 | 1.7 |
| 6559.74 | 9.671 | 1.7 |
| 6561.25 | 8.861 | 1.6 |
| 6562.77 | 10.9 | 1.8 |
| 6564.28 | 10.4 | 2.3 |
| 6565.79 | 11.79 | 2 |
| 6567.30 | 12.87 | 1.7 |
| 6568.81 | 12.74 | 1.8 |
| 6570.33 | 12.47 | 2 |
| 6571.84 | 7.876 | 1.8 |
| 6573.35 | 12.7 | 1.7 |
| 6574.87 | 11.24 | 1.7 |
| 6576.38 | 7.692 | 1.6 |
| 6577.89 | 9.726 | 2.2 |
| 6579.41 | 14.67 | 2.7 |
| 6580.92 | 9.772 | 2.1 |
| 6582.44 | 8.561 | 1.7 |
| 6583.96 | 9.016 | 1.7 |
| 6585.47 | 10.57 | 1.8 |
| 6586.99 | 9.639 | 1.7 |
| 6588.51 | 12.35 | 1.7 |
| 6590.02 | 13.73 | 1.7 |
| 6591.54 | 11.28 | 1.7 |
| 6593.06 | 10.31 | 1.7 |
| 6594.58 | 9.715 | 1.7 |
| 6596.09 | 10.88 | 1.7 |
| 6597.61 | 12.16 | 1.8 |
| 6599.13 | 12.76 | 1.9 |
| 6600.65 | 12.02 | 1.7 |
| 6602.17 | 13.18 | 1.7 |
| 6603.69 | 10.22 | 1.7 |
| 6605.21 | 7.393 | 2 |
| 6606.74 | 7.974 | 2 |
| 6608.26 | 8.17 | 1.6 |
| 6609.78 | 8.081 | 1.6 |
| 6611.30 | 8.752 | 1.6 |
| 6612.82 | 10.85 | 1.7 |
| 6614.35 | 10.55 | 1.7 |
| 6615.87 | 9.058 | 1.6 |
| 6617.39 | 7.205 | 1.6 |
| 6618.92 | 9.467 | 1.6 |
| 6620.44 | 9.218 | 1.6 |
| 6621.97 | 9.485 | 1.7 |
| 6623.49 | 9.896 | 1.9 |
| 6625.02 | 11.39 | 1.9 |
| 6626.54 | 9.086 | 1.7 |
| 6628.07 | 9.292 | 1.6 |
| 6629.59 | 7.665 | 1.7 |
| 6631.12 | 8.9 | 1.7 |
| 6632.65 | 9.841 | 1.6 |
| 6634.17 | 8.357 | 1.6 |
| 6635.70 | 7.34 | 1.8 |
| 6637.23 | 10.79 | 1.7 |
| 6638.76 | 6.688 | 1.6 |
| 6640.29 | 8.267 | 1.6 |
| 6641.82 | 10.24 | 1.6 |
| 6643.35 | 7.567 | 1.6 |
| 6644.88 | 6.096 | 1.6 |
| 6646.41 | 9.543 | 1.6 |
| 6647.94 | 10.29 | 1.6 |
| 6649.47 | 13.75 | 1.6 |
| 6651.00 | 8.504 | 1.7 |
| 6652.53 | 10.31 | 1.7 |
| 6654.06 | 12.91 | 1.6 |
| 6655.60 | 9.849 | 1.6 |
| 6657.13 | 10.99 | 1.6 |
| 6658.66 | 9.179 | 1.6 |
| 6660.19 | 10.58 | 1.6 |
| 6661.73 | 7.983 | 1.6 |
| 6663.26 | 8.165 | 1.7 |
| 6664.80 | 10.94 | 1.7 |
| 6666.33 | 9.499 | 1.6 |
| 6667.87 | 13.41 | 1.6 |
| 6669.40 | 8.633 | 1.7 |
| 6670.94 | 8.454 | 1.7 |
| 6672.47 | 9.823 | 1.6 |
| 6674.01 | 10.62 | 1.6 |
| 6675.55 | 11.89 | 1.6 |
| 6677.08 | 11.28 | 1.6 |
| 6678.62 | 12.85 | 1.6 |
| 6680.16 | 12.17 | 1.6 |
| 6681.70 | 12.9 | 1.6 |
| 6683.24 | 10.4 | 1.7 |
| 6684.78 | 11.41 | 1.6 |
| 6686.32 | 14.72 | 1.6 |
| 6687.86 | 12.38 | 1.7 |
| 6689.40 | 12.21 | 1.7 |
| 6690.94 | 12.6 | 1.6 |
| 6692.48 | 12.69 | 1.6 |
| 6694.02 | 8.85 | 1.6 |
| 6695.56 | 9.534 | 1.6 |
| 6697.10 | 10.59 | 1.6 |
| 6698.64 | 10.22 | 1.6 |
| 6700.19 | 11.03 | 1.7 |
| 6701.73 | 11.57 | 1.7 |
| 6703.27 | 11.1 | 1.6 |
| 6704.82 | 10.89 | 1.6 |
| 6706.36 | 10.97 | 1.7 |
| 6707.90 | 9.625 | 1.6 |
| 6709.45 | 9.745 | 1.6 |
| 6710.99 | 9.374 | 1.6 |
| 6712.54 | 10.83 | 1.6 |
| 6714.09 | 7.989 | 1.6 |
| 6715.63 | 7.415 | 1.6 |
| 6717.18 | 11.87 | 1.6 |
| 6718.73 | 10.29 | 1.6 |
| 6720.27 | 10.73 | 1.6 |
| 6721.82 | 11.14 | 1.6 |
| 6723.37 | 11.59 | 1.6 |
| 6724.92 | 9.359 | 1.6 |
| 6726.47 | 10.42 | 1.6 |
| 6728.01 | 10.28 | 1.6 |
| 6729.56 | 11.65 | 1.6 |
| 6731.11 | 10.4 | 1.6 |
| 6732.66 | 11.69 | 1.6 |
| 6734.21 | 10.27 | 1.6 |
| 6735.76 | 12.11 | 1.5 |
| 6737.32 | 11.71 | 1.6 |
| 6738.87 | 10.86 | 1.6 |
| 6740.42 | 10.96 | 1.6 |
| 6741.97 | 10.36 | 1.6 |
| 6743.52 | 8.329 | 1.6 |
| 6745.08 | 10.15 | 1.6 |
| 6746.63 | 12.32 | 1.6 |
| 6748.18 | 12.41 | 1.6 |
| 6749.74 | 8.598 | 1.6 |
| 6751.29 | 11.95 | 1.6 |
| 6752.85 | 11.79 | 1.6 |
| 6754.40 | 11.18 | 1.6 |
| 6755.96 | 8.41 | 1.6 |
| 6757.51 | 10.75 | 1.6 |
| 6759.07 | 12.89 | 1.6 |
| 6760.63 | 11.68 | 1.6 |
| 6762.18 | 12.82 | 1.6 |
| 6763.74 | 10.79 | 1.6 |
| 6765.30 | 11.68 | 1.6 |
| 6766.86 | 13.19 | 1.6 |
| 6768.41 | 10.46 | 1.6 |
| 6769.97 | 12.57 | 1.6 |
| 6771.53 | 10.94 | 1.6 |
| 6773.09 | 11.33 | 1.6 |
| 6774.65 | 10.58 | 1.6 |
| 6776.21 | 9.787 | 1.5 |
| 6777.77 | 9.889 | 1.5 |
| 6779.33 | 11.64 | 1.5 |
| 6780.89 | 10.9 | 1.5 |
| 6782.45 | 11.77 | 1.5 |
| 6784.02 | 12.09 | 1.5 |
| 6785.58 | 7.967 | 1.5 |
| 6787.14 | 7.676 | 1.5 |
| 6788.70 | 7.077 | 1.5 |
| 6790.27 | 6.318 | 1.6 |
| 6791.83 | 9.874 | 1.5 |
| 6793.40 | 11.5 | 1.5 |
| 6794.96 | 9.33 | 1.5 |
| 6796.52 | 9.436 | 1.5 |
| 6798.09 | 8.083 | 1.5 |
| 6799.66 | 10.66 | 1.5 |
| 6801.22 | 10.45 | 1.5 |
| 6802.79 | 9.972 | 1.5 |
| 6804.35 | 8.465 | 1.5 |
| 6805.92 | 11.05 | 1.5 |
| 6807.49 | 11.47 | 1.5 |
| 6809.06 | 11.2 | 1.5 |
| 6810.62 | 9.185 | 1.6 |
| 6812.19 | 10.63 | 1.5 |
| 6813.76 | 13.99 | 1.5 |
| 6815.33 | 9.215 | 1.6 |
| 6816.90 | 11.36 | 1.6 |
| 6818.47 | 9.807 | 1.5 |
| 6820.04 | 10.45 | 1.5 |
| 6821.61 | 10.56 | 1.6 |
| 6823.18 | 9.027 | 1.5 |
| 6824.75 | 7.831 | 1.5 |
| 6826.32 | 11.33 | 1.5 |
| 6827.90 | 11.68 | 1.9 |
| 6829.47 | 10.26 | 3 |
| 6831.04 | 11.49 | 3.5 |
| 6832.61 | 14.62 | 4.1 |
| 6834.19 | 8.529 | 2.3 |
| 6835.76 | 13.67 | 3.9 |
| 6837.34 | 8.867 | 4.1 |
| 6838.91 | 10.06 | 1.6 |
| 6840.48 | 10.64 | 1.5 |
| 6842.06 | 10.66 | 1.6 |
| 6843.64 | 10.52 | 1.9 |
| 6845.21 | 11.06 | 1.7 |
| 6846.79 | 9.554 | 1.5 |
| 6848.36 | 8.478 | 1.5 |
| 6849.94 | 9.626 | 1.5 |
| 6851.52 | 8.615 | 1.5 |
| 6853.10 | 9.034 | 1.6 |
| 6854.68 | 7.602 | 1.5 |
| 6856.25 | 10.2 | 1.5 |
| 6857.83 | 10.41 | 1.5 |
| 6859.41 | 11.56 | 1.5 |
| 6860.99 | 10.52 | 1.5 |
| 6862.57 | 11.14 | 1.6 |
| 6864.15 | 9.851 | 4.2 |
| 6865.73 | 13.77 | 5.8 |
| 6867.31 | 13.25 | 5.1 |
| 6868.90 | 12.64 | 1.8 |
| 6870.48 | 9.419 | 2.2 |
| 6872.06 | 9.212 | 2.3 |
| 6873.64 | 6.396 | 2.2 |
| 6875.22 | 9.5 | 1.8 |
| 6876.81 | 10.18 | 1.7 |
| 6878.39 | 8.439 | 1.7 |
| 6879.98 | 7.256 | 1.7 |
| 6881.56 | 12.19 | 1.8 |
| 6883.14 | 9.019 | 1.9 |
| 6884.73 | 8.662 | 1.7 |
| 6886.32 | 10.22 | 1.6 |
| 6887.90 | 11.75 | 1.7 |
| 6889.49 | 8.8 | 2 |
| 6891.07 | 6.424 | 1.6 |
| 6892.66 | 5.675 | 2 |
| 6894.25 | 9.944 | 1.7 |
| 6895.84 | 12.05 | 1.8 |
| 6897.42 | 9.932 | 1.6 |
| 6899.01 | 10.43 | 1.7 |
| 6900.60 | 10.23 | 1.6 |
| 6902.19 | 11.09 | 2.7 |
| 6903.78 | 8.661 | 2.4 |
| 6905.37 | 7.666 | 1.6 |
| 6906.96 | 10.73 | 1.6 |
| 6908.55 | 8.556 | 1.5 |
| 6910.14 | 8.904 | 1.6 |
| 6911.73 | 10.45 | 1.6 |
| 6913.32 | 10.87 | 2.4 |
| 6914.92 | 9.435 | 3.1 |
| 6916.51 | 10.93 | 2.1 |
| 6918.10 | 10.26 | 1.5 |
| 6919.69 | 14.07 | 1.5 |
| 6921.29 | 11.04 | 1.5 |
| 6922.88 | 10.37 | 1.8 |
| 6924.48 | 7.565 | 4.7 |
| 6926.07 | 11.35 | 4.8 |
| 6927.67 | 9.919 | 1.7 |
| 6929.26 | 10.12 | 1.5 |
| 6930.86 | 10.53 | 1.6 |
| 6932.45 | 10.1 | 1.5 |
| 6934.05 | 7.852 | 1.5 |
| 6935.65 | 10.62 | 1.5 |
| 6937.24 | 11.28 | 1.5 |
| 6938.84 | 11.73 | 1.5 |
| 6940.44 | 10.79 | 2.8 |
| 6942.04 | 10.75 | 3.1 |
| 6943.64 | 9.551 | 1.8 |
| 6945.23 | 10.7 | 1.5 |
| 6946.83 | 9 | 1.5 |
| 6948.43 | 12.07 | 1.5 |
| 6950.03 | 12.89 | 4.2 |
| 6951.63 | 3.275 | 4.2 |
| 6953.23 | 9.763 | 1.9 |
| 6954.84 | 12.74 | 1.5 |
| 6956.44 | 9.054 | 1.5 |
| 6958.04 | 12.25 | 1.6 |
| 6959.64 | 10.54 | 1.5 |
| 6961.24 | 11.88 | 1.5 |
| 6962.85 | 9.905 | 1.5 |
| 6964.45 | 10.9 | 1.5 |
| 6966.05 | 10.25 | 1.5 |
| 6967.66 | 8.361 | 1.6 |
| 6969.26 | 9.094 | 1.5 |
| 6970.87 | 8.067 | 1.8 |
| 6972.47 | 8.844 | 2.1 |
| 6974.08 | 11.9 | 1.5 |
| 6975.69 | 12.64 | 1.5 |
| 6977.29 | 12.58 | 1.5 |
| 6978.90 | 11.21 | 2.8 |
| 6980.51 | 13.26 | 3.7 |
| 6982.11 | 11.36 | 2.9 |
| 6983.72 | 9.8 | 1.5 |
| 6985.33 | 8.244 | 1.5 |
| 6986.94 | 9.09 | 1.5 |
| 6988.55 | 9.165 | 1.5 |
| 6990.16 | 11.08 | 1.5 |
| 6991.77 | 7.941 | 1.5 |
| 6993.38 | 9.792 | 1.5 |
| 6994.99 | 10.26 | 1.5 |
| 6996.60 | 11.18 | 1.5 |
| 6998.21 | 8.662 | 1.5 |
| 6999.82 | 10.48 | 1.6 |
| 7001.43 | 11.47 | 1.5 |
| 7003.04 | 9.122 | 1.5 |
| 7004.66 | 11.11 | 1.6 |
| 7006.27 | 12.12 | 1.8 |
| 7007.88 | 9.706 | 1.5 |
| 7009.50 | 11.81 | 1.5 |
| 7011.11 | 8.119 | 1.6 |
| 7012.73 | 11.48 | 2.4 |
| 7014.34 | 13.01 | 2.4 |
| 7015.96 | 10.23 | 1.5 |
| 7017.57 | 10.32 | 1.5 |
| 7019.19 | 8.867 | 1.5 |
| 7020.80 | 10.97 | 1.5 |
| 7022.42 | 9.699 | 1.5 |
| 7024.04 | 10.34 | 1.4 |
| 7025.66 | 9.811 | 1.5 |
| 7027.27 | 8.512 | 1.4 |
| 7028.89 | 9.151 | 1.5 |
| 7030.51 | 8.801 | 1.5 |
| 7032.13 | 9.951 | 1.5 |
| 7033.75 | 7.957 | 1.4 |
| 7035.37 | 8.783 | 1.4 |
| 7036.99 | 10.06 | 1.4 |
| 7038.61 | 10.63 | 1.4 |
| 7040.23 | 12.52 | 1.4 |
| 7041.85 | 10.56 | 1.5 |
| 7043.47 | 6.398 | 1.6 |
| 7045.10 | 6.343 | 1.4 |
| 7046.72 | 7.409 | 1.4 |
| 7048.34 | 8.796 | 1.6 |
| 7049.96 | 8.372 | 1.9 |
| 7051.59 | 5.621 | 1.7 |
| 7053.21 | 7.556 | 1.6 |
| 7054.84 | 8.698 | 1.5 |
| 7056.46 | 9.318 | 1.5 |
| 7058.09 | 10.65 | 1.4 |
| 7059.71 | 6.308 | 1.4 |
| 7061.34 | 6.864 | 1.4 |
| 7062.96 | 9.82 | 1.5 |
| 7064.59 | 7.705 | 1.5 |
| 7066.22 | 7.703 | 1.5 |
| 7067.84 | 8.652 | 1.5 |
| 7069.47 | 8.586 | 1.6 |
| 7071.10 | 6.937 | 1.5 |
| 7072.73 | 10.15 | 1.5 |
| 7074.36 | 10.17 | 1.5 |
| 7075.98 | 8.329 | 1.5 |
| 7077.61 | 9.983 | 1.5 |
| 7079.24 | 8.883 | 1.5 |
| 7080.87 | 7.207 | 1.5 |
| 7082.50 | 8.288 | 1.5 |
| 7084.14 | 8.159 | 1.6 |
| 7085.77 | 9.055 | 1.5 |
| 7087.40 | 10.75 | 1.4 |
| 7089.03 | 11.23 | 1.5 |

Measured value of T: 0.07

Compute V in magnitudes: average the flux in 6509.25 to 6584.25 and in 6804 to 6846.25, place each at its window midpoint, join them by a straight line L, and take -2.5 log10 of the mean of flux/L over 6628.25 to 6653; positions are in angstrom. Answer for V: 0.18 mag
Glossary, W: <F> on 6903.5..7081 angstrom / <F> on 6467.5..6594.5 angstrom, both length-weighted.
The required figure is 0.9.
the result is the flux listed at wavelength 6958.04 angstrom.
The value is 12.25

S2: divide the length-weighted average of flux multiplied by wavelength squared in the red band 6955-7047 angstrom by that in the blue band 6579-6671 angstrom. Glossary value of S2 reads 1.14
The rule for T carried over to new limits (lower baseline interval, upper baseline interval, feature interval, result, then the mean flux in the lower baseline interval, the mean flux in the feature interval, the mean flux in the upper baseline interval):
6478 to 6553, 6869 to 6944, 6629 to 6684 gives 0.03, 10.4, 9.92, 9.84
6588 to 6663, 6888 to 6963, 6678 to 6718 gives -0.12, 9.78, 11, 10.1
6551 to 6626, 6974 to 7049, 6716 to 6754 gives -0.06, 10.4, 10.9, 10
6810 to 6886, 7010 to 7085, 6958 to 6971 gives -0.07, 10.2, 10.1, 8.98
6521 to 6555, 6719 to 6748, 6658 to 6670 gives 0.09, 10.4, 9.82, 10.8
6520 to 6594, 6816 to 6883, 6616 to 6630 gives 0.14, 10.6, 9.22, 10.3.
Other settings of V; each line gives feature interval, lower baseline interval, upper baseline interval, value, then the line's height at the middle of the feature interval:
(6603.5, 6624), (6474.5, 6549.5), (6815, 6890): 0.15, 10.3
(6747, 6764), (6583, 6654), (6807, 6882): -0.12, 10.1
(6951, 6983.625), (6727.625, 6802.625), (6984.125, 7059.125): -0.07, 9.78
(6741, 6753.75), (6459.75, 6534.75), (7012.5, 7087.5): -0.11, 9.72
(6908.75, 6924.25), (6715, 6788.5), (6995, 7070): -0.06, 9.97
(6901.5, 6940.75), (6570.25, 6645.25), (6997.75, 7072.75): -0.09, 9.41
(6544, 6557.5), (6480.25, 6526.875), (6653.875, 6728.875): -0.02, 10.2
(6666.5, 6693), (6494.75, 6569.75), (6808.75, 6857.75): -0.12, 10.4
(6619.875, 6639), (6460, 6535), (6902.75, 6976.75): 0.13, 10.3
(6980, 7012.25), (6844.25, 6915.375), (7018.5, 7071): -0.13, 9.06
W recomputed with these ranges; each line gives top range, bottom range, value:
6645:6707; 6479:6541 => 1.06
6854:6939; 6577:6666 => 1.02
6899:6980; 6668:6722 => 0.95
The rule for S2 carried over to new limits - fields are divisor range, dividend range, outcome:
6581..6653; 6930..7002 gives 1.17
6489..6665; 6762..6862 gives 1.09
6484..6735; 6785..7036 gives 1.07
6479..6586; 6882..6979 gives 1.09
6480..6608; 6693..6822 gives 1.07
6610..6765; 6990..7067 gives 1.00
